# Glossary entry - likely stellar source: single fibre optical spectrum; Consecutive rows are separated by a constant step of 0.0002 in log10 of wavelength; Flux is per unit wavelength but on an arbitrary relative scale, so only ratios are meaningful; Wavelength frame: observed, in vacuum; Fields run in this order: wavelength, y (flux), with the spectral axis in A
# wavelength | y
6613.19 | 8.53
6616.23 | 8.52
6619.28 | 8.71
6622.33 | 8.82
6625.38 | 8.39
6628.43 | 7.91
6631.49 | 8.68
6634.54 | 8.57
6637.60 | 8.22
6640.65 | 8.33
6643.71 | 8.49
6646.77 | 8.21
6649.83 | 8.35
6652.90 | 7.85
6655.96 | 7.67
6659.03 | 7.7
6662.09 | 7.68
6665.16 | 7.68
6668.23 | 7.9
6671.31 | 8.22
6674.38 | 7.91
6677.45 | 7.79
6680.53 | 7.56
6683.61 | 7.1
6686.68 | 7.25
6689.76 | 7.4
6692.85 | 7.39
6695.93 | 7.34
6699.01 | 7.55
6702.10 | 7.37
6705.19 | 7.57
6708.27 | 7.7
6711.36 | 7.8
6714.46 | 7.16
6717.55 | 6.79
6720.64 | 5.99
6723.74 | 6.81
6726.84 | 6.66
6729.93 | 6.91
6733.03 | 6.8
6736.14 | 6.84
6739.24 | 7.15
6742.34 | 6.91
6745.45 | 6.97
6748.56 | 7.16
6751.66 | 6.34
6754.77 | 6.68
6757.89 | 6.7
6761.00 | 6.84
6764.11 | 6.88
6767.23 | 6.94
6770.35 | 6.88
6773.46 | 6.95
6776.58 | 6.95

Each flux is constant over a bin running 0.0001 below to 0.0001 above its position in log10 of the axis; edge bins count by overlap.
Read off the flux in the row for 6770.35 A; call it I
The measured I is 6.88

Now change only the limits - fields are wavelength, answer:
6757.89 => 6.7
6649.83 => 8.35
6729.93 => 6.91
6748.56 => 7.16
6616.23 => 8.52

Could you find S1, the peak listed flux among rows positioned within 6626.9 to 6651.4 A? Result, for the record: 8.68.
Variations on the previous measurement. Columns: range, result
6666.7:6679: 8.22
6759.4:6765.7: 6.88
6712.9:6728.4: 7.16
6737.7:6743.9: 7.15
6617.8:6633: 8.82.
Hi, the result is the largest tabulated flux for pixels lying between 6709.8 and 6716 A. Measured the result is 7.8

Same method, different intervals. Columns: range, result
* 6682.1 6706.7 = 7.57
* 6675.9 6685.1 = 7.79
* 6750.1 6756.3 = 6.68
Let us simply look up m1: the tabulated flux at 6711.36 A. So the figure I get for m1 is 7.8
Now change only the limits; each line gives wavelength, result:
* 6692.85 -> 7.39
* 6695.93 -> 7.34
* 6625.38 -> 8.39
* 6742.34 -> 6.91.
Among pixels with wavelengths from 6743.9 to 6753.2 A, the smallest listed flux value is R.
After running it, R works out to 6.34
